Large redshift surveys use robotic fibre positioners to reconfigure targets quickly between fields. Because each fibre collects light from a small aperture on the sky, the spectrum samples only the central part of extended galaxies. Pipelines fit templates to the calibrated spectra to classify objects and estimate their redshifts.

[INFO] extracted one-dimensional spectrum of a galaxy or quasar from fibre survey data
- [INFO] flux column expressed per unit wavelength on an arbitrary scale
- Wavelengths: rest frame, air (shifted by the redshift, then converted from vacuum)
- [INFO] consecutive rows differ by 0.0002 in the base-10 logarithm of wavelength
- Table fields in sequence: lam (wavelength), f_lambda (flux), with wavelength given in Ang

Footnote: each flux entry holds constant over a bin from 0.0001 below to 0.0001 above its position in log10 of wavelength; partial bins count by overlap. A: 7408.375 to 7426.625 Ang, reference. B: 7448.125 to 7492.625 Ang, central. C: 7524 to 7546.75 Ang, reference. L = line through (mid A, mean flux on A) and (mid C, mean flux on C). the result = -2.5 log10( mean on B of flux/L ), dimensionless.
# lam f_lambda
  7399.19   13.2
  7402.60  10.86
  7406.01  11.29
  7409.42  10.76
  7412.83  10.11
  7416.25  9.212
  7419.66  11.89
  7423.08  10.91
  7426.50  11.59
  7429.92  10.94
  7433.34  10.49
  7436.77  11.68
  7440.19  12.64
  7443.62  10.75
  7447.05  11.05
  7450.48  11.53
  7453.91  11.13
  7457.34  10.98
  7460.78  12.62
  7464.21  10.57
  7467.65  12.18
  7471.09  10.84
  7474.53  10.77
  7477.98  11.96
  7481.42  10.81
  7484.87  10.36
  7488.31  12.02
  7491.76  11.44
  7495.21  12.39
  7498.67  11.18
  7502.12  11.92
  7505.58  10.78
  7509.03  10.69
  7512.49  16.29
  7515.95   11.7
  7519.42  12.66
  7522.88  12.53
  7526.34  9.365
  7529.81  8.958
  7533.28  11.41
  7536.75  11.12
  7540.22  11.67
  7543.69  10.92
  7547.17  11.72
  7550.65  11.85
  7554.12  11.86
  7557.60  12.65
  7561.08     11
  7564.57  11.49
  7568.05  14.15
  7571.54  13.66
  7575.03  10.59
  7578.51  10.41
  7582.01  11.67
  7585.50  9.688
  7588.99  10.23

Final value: -0.063 mag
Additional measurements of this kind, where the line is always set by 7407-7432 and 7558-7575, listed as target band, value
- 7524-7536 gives 0.18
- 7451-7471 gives -0.02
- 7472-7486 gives 0.04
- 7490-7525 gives -0.04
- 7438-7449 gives -0.04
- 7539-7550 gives 0.06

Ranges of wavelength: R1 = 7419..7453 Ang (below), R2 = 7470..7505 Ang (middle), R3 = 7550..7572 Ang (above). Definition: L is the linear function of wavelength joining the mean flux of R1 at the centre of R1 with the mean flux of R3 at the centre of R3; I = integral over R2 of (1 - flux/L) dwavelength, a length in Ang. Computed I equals 1.1 Ang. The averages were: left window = 11.3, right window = 12.3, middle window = 11.4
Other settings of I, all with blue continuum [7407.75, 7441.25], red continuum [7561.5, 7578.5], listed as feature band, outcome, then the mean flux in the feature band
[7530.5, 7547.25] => 1.01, 11.2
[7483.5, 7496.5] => -0.05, 11.6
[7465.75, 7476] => 0.09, 11.3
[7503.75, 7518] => -0.84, 12.4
